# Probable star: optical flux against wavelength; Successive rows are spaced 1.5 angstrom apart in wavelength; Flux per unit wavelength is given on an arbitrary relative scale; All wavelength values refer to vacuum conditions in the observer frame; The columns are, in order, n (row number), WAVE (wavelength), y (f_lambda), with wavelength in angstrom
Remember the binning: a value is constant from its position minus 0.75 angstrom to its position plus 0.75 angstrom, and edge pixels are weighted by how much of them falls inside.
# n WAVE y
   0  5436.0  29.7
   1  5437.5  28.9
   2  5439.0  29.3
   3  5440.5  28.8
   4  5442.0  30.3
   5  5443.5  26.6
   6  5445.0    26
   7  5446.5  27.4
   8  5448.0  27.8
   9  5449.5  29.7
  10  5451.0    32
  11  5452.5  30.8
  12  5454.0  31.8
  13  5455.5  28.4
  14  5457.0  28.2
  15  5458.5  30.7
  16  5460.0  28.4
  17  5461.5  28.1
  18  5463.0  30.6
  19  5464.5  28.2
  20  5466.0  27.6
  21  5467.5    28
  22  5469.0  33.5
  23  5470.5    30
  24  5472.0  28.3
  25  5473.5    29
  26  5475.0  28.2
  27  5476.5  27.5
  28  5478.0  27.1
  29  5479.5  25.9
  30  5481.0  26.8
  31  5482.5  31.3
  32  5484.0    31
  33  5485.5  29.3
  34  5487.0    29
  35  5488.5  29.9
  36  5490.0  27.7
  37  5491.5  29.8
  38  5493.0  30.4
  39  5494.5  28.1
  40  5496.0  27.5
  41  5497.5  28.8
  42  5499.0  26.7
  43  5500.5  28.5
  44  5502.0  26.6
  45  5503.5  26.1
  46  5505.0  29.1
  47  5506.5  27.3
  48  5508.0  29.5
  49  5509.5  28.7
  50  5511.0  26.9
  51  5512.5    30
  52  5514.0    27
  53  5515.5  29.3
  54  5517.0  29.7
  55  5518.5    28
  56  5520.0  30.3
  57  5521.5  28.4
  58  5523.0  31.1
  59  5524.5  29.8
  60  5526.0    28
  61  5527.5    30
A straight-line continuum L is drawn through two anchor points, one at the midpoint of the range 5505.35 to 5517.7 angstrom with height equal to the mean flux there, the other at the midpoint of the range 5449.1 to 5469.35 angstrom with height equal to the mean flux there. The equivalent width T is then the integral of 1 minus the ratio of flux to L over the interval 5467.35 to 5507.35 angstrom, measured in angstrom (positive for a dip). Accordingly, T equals 0.7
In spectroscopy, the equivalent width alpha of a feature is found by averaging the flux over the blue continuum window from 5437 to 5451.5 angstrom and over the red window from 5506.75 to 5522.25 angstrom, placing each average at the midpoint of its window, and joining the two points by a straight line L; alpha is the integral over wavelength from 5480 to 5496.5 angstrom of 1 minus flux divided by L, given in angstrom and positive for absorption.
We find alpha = -0.3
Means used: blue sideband 28.6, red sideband 28.7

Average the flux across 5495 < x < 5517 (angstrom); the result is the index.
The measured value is 28.1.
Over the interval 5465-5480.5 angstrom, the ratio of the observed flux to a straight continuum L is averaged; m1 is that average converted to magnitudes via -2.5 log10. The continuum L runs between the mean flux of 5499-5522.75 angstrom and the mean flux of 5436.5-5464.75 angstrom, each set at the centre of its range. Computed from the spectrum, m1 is 0.01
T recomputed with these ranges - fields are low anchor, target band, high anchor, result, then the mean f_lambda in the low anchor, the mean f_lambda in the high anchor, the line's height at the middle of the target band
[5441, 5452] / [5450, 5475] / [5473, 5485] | -0.9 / 28.6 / 28.4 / 28.5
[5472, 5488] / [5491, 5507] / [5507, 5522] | 0.3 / 28.5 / 28.8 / 28.7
